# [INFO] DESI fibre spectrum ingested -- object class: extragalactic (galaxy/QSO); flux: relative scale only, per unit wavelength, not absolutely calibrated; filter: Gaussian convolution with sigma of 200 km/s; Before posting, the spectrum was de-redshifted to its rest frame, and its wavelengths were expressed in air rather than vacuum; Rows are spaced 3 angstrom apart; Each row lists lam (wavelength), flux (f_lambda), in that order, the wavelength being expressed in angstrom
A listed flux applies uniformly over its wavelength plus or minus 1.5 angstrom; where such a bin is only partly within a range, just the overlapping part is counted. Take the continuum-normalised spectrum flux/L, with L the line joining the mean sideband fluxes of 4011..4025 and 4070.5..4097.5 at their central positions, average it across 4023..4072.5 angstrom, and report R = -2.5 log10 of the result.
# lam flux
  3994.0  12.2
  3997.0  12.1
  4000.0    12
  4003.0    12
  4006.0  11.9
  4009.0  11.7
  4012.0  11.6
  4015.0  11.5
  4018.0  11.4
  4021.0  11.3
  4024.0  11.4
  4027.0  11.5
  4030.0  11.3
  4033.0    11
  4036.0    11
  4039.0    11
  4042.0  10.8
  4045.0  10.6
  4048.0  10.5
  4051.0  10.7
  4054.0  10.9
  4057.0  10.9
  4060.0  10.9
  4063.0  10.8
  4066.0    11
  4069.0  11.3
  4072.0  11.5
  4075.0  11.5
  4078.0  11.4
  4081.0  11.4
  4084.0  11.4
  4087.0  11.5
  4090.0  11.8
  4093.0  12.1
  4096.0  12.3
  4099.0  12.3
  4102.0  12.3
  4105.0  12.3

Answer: 0.05 mag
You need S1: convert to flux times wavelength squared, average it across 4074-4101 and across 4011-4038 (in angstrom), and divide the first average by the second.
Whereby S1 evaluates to 1.07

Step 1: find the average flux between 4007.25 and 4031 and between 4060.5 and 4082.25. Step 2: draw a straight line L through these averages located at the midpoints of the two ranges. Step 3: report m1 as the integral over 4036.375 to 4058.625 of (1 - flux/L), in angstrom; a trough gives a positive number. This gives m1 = 1.1 angstrom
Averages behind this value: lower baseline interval 11.5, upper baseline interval 11.3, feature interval 10.8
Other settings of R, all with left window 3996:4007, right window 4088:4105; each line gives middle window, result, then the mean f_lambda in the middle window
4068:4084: 0.06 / 11.4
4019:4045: 0.09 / 11.1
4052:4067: 0.11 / 10.9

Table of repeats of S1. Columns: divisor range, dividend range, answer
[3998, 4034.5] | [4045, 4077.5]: 0.97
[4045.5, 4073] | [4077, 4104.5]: 1.10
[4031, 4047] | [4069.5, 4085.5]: 1.07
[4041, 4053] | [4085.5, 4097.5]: 1.14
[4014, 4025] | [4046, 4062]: 0.96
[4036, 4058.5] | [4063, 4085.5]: 1.06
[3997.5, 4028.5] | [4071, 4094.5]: 1.03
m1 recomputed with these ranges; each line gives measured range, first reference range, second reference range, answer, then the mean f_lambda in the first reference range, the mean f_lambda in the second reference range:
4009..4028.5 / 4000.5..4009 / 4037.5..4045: 0.1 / 11.9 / 10.8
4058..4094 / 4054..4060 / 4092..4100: 0.6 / 10.9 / 12.2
